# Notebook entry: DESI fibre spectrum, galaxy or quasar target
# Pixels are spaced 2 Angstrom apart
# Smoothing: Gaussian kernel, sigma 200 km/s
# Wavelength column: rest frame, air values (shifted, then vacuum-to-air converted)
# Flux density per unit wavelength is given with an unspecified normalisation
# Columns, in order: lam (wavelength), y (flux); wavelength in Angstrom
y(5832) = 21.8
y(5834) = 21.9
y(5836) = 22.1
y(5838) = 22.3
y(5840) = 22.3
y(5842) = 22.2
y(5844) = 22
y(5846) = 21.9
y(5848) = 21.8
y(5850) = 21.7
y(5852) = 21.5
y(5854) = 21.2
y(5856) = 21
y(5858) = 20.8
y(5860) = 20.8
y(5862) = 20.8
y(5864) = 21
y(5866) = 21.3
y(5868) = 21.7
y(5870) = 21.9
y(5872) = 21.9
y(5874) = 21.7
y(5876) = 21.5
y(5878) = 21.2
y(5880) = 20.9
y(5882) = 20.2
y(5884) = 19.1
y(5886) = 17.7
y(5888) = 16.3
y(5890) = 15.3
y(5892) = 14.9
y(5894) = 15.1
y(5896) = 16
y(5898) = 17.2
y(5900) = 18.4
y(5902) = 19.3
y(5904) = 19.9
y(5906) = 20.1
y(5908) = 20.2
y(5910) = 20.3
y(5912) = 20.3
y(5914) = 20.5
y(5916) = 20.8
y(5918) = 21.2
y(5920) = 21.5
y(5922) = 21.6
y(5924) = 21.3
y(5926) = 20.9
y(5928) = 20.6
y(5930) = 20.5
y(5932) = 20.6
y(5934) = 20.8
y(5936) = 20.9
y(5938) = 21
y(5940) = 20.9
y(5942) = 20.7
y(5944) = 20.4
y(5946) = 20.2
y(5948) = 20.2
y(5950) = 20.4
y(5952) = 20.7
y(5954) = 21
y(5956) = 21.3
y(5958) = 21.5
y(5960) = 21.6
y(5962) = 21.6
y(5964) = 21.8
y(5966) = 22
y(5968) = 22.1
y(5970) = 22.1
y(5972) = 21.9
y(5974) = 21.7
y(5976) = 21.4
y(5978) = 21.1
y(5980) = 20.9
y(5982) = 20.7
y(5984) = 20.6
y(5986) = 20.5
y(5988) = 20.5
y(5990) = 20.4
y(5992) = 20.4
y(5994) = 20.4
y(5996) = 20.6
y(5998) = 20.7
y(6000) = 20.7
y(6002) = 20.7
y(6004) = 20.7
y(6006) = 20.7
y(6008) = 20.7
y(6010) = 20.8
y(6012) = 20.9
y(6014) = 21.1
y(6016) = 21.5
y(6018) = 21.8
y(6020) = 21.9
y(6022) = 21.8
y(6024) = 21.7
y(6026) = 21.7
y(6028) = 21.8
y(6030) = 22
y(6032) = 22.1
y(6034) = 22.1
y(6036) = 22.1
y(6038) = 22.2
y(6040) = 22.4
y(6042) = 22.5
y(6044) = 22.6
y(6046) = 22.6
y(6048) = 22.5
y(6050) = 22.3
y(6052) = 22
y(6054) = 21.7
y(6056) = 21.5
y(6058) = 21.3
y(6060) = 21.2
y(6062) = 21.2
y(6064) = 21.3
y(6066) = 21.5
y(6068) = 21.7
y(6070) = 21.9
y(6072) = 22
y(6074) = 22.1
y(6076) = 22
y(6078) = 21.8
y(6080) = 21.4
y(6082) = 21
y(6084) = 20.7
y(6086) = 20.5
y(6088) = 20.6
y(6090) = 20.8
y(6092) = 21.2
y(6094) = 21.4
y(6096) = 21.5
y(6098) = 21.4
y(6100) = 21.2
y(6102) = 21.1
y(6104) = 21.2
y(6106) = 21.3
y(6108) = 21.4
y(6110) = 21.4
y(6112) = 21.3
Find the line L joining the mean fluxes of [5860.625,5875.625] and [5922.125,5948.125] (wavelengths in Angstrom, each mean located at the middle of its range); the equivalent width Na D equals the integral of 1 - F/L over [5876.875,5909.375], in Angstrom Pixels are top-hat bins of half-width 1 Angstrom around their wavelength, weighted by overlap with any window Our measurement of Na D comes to 4.47 Angstrom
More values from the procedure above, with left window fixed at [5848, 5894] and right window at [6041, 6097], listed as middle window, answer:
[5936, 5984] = -0.87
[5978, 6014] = 0.67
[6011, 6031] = -0.36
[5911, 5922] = -0.25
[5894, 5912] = 1.39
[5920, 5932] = -0.27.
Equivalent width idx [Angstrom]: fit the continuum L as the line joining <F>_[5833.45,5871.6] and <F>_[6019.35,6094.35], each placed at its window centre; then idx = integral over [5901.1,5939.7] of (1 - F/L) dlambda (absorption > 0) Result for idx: 1.7 Angstrom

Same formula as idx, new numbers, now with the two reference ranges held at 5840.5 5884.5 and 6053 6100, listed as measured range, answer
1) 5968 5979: -0.2 Angstrom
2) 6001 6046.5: -0.6 Angstrom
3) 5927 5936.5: 0.3 Angstrom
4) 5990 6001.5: 0.4 Angstrom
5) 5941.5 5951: 0.4 Angstrom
